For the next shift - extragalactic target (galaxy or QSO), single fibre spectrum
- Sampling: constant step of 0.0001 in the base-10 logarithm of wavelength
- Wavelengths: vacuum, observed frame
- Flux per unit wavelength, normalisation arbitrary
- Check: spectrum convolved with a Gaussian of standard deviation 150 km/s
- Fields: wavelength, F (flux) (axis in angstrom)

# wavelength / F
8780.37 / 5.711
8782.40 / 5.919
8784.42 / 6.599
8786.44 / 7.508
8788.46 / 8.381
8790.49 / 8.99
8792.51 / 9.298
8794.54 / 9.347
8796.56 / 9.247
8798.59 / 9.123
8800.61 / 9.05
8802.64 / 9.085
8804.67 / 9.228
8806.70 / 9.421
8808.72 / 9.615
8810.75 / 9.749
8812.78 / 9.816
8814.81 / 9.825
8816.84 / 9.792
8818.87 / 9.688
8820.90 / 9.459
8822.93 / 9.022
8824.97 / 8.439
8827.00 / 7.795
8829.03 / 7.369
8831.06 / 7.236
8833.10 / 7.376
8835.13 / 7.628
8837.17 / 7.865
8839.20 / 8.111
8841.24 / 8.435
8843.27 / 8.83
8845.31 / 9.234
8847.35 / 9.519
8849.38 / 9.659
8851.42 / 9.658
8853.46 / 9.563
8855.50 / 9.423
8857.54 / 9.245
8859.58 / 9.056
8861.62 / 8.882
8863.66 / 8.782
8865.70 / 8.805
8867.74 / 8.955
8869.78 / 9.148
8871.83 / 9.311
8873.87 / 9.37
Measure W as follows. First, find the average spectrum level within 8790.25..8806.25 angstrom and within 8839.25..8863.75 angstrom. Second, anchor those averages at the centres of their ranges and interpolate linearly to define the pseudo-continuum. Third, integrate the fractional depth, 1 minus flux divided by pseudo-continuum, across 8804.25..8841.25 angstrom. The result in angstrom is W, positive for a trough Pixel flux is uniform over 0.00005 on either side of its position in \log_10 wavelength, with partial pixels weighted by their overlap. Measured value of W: 1.80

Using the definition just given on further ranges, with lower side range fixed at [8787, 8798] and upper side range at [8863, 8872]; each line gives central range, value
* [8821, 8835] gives 1.6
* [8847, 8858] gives -0.7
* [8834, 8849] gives 0.7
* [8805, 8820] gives -1.2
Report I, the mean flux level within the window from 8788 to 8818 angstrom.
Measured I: 9.35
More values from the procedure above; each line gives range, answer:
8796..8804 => 9.12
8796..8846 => 8.81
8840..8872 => 9.14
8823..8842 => 7.86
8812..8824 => 9.59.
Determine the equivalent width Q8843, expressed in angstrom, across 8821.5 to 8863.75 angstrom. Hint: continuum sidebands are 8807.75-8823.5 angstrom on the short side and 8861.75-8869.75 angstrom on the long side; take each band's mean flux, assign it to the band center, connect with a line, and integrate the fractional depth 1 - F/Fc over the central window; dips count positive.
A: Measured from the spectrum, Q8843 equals 2.7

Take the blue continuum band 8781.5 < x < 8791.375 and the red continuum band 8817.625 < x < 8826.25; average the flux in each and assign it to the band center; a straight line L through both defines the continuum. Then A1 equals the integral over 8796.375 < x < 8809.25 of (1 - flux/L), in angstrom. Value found -1.57 angstrom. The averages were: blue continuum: 7.48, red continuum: 9.12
